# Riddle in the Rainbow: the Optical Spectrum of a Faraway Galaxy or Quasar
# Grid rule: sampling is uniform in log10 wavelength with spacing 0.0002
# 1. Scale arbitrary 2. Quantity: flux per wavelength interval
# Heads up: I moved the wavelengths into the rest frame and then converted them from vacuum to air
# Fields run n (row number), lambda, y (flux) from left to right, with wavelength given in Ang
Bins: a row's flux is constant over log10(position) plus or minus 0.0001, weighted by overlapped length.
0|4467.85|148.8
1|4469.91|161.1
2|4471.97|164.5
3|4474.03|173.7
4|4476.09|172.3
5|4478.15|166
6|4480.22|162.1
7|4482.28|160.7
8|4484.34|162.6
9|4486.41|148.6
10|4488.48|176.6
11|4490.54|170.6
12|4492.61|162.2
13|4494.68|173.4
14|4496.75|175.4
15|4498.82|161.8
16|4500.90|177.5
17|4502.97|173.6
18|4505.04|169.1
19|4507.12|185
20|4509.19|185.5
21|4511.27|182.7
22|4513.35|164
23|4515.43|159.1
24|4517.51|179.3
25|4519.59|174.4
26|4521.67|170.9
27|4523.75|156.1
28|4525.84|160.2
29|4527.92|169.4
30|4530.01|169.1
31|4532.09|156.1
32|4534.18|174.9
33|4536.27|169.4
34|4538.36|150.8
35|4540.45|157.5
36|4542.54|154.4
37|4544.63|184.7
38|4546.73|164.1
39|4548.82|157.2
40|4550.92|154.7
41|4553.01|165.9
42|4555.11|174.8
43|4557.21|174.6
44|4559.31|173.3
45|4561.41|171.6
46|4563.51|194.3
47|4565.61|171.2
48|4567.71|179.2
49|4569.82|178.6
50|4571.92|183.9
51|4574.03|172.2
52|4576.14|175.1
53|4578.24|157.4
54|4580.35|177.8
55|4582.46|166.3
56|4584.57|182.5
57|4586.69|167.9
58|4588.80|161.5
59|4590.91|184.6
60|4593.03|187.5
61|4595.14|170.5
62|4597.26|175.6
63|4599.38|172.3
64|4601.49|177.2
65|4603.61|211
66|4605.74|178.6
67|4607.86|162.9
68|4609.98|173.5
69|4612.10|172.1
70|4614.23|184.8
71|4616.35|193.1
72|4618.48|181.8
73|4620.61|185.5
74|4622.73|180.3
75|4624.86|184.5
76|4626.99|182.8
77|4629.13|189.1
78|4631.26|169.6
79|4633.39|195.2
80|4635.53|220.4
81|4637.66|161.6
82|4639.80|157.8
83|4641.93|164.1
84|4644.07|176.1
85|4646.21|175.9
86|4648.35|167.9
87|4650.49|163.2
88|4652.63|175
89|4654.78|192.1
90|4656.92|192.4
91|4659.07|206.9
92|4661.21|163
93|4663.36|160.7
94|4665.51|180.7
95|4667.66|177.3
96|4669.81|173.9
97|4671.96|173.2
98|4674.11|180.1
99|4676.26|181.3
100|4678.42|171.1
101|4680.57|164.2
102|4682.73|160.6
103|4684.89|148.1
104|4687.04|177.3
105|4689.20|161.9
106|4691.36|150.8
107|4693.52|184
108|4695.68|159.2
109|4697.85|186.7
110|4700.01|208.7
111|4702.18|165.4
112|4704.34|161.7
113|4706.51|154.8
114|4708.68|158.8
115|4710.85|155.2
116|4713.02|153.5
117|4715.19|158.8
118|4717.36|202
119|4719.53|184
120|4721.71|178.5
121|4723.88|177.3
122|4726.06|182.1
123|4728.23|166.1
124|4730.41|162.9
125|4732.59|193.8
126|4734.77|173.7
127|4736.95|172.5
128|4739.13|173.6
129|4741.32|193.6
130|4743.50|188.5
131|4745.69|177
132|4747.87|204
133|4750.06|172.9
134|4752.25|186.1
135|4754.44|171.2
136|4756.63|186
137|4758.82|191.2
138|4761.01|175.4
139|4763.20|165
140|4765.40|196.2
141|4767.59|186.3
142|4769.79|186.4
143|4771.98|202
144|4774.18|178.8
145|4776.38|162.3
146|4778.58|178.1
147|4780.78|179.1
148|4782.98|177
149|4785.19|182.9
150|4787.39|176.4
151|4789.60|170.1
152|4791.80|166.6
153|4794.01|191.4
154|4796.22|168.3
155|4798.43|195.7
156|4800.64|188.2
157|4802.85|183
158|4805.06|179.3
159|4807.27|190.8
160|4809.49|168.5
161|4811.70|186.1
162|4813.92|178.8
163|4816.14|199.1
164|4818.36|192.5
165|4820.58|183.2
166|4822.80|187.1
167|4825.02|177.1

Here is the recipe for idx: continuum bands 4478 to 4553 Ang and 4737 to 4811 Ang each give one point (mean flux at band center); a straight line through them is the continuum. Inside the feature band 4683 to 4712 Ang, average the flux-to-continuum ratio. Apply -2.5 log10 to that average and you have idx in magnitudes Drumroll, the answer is 0.07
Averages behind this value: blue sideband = 167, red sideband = 181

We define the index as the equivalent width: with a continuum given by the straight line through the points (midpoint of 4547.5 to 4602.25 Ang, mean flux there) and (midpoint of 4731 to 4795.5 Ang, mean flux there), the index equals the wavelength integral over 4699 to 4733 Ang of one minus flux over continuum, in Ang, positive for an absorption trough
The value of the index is 1.3 Ang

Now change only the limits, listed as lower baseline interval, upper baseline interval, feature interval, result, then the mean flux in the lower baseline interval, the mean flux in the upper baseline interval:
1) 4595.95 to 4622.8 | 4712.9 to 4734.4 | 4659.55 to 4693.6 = 1.71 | 181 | 177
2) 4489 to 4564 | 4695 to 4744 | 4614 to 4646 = -1.78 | 169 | 174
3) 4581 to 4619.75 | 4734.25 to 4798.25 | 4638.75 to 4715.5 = 3.65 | 178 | 181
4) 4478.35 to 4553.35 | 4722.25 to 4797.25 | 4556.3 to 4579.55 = -0.78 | 167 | 180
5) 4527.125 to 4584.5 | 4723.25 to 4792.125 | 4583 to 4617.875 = -1.27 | 170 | 180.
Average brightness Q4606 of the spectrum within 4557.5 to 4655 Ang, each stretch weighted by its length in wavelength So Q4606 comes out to 178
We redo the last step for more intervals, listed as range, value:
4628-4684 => 177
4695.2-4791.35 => 178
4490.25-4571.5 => 170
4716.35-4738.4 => 179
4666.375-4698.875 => 170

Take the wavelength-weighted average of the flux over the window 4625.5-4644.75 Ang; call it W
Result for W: 180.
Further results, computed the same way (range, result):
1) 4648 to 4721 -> 172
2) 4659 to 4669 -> 175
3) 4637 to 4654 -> 168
